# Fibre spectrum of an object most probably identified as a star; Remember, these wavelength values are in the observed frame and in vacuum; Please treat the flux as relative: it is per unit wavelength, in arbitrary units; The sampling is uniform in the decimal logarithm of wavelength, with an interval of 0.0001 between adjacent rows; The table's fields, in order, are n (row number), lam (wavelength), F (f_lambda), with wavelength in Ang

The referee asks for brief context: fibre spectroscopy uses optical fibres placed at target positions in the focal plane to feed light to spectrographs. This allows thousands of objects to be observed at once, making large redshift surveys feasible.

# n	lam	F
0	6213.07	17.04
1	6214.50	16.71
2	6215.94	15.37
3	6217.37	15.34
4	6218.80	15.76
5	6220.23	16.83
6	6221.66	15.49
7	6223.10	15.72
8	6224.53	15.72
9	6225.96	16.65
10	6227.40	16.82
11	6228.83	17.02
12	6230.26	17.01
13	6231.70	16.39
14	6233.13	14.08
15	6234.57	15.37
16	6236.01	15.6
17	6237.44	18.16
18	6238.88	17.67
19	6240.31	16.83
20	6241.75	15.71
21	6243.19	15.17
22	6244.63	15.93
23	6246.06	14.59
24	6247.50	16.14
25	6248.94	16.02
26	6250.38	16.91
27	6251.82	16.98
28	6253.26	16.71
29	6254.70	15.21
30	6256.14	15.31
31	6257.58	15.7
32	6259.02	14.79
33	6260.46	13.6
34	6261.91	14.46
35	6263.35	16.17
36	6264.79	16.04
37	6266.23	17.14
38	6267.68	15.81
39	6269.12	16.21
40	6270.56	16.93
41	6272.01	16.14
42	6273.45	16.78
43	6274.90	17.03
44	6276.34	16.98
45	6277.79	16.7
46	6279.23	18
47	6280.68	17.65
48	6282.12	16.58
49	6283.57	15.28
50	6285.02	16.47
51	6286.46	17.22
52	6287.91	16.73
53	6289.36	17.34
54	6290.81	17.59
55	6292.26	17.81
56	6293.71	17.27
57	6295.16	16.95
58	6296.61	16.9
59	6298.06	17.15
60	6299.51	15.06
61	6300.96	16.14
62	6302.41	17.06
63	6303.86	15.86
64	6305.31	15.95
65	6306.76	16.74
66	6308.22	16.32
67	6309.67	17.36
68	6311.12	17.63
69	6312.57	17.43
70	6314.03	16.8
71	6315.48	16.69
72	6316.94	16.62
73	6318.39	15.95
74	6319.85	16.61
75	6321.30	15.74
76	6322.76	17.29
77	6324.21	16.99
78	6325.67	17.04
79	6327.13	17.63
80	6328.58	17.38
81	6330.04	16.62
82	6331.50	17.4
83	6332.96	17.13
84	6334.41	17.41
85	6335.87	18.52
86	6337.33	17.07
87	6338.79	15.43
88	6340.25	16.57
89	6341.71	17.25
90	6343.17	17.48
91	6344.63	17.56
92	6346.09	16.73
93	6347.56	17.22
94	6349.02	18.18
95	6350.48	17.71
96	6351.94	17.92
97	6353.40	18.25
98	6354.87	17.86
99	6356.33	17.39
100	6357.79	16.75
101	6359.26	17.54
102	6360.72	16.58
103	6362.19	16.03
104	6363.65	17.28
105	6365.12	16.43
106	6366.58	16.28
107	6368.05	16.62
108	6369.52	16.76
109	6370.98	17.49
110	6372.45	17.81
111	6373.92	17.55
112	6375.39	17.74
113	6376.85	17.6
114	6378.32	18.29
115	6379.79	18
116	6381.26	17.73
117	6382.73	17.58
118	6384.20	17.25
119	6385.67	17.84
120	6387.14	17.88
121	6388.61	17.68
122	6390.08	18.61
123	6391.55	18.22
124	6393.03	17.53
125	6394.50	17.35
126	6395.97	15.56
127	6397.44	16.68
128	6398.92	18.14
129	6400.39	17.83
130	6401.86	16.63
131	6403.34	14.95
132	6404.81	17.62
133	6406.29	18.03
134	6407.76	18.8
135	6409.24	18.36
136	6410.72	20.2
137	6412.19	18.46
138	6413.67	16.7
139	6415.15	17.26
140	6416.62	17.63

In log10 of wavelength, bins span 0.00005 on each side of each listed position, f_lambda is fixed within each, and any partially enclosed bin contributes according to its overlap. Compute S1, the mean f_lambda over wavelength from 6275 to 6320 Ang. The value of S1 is 16.8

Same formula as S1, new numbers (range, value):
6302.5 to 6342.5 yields 16.9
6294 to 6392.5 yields 17.1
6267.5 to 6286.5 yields 16.7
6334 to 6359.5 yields 17.4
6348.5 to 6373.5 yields 17.2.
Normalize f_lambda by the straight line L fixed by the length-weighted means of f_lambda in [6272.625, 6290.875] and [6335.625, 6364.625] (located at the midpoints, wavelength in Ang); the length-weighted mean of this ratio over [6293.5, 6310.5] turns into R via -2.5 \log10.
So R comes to 0.03 mag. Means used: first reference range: 16.9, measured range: 16.6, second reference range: 17.2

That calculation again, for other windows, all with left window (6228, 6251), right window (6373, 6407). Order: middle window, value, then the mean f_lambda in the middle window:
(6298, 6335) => 0.005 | 16.8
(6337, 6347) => 0.014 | 16.9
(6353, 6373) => 0.013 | 17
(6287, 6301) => -0.018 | 16.9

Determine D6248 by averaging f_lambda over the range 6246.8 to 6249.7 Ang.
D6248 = 16.1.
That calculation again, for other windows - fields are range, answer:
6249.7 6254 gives 16.9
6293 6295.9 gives 17.1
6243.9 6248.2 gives 15.6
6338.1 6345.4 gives 16.9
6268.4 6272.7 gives 16.4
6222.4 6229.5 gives 16.4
